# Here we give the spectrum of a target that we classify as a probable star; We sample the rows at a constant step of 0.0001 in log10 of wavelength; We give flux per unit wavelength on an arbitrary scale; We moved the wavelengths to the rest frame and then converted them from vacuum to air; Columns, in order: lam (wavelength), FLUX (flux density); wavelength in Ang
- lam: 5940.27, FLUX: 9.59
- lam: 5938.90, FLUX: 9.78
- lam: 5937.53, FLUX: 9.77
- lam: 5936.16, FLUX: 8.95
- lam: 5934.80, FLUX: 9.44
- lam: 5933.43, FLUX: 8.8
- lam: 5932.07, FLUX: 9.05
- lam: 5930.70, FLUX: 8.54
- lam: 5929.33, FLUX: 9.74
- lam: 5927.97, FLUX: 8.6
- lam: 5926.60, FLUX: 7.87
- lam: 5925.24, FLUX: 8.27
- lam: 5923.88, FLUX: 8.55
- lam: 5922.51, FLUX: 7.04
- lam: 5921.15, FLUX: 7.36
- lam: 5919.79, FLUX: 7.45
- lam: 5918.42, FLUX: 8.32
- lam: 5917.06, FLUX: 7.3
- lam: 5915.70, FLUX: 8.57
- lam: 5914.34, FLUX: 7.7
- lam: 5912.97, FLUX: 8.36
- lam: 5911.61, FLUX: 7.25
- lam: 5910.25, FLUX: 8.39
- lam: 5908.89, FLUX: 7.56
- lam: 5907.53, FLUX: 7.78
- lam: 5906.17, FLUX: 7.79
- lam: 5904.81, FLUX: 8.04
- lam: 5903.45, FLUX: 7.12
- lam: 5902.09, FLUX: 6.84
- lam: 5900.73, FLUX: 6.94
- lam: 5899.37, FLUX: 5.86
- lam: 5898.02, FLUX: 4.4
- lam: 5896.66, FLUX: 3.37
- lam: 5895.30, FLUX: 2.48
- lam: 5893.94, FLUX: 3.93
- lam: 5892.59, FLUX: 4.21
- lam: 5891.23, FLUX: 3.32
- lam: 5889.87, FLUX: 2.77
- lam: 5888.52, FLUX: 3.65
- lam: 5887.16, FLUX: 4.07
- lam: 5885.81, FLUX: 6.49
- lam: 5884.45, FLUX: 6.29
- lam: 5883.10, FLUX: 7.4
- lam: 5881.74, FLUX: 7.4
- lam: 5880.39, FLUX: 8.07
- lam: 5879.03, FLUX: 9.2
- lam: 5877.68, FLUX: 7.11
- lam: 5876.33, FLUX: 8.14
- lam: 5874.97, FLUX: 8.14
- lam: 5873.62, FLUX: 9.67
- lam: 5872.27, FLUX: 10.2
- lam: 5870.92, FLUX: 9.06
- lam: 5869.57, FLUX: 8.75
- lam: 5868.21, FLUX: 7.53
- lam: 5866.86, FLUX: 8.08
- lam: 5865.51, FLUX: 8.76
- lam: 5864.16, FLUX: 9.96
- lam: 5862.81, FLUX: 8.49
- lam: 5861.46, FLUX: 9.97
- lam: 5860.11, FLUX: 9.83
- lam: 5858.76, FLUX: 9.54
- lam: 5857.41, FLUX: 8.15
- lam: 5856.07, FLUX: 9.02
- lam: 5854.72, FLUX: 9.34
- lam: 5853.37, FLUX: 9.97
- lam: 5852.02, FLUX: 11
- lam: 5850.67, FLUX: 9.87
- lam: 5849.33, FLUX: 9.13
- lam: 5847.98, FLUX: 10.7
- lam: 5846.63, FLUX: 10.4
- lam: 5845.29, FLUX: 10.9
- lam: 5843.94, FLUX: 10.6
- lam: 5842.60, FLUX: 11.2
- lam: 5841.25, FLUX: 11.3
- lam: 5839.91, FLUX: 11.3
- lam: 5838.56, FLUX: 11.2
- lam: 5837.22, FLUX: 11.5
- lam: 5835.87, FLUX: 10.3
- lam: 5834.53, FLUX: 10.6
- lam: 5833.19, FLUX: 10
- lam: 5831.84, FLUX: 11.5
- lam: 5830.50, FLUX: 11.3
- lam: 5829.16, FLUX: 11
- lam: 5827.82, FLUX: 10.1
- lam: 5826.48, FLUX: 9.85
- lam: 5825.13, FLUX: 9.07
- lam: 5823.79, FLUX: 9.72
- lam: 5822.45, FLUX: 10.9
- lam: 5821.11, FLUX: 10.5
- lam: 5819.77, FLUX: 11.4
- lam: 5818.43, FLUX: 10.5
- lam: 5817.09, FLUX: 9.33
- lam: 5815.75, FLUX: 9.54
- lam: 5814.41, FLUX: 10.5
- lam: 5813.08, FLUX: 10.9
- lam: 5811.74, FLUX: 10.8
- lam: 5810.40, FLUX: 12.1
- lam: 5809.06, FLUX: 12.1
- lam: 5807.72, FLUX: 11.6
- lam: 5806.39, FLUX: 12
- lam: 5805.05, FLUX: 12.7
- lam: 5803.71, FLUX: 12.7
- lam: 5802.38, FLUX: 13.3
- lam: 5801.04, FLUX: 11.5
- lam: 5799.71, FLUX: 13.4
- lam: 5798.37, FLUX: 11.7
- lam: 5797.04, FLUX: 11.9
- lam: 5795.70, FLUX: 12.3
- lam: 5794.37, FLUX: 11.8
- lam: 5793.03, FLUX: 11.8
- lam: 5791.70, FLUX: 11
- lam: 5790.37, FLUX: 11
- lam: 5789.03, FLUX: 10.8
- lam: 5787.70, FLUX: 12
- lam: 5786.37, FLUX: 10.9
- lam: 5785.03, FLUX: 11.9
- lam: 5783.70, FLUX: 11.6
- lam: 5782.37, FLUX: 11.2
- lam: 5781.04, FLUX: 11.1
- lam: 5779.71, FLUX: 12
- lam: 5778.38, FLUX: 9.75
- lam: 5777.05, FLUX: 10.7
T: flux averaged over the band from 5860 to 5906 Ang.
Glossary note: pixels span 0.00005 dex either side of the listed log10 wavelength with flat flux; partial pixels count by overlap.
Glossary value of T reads 6.9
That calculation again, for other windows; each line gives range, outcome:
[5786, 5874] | 10.6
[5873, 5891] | 6.7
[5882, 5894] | 4.81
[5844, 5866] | 9.72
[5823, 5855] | 10.5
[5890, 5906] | 5.14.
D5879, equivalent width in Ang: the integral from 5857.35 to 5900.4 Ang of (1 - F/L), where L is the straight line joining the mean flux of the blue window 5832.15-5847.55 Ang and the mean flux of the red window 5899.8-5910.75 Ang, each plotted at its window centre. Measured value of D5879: 9.6 Ang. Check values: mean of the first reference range 10.9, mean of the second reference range 7.5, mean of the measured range 6.99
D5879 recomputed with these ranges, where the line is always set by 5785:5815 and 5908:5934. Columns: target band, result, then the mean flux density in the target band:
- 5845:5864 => 0.8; 9.72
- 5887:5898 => 6.7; 3.5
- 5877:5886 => 1.8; 7.47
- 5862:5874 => 1.0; 8.94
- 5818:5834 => 0.7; 10.5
